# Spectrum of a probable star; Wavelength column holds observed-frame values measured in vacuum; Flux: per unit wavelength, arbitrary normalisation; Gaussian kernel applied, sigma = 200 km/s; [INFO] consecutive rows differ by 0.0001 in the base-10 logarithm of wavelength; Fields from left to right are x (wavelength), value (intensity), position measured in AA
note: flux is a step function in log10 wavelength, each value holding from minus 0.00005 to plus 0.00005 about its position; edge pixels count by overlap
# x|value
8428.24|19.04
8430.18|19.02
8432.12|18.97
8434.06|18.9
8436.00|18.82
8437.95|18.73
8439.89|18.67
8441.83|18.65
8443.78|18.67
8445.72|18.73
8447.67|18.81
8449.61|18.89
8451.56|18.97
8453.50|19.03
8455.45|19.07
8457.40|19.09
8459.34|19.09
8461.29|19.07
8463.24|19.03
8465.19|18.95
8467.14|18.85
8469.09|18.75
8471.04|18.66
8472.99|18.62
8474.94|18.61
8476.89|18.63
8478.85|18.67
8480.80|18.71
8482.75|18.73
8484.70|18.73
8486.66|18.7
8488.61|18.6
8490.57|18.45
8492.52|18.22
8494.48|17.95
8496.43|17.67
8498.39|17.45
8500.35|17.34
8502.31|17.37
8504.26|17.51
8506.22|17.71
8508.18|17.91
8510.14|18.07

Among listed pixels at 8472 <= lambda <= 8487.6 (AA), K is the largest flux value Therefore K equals 18.73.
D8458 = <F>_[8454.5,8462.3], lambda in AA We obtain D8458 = 19.1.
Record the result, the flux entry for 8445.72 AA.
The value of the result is 18.73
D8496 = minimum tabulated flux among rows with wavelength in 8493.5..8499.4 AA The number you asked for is 17.45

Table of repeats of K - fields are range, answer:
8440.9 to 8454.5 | 19.03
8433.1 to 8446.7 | 18.9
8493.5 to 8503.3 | 17.95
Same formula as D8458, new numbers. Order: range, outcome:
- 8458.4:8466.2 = 19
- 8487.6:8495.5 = 18.3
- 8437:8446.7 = 18.7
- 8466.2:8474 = 18.7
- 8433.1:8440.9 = 18.8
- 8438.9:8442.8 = 18.7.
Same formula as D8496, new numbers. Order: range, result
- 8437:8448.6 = 18.65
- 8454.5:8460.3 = 19.07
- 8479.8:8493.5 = 18.22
